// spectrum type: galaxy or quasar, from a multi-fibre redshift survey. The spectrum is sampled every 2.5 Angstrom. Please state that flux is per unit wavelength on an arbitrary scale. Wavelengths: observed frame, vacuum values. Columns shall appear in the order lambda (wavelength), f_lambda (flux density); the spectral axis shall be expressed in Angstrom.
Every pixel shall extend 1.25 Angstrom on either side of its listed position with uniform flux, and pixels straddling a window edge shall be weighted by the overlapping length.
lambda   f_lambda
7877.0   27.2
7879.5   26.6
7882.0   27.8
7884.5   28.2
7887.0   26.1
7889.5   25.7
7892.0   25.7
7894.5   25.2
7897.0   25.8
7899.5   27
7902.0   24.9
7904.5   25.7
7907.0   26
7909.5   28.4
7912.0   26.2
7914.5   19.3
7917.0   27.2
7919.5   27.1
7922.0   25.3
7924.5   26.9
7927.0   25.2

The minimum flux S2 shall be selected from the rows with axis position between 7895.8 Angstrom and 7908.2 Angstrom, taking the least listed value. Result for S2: 24.9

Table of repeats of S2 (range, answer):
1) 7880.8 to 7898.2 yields 25.2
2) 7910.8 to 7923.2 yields 19.3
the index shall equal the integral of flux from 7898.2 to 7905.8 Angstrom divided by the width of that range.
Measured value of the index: 25.9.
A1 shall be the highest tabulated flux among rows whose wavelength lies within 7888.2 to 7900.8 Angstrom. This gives 27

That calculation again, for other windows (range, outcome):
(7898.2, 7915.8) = 28.4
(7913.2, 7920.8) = 27.2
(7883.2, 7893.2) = 28.2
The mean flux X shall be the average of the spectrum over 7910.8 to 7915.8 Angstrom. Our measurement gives 22.8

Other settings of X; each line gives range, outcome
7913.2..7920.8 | 24.5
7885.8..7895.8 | 25.7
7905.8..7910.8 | 27.2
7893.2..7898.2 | 25.5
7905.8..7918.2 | 25.4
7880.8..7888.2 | 27.4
